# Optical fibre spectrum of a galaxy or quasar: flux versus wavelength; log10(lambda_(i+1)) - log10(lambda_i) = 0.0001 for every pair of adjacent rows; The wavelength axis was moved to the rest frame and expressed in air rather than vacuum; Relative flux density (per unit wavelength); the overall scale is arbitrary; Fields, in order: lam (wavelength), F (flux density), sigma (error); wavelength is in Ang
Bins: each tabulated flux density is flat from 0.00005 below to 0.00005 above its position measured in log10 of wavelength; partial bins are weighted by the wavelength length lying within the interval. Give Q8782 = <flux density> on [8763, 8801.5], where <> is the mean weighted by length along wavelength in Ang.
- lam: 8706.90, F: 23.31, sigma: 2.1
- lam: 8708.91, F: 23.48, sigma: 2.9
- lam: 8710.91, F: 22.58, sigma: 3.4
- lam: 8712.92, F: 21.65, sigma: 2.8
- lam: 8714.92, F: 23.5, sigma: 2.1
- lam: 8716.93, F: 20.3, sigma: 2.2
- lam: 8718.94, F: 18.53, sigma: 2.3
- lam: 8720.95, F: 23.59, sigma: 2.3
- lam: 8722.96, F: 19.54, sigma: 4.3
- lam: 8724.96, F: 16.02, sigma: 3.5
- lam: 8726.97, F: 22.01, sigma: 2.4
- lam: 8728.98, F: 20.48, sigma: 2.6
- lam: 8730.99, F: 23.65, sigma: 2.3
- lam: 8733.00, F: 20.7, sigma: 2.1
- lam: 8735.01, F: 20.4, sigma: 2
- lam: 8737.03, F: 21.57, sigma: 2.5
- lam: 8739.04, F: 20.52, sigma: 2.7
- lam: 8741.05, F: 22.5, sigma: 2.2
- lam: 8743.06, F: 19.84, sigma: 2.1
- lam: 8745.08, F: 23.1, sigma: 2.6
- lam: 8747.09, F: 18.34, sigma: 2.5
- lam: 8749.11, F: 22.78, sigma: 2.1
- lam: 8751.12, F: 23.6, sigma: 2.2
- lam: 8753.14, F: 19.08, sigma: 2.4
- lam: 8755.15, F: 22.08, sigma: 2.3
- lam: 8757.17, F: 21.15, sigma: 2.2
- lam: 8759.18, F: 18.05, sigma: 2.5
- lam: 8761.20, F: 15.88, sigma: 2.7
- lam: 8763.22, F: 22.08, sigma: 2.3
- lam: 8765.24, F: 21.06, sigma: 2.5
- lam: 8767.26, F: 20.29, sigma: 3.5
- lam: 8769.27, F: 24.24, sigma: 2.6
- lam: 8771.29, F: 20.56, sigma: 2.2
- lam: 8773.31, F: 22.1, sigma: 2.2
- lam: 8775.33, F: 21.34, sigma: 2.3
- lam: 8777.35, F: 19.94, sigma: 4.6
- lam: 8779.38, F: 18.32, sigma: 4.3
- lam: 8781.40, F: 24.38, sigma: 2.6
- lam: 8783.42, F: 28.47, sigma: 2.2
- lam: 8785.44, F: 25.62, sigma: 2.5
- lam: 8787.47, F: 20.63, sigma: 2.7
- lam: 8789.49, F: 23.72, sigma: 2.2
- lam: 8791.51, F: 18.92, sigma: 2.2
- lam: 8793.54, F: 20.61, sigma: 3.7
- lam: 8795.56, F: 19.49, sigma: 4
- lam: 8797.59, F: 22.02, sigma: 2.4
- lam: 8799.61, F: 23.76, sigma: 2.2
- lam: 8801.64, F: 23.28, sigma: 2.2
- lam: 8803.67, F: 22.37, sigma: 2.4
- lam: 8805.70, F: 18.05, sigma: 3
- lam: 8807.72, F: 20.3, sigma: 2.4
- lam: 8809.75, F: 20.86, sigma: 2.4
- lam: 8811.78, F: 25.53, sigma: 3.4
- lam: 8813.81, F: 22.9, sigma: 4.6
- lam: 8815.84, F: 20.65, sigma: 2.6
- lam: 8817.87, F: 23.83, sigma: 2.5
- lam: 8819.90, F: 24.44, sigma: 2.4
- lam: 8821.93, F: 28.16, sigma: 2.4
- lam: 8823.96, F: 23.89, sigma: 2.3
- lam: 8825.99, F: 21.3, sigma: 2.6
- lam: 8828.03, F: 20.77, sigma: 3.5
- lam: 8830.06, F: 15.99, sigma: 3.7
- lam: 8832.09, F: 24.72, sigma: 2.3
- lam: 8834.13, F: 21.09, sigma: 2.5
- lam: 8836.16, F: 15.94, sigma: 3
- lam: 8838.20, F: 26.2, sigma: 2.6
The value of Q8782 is 22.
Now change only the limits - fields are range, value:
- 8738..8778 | 20.9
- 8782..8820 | 22.4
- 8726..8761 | 21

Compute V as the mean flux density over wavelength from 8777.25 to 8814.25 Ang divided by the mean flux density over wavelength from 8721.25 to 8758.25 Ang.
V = 1.05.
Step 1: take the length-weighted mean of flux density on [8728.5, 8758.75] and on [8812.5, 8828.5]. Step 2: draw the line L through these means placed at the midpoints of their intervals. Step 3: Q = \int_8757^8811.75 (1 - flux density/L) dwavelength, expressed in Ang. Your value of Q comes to 2.2 Ang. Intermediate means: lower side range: 21.3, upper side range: 23.4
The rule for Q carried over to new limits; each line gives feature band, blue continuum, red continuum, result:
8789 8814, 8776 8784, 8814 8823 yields 1.9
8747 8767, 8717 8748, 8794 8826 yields 0.7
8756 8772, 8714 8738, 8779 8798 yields 1.0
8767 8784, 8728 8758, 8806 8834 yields -0.3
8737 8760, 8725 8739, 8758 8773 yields -0.4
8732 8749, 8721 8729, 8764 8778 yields -0.5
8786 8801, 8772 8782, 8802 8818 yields -0.1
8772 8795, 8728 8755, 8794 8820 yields -0.4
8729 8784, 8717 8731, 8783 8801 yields 0.1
